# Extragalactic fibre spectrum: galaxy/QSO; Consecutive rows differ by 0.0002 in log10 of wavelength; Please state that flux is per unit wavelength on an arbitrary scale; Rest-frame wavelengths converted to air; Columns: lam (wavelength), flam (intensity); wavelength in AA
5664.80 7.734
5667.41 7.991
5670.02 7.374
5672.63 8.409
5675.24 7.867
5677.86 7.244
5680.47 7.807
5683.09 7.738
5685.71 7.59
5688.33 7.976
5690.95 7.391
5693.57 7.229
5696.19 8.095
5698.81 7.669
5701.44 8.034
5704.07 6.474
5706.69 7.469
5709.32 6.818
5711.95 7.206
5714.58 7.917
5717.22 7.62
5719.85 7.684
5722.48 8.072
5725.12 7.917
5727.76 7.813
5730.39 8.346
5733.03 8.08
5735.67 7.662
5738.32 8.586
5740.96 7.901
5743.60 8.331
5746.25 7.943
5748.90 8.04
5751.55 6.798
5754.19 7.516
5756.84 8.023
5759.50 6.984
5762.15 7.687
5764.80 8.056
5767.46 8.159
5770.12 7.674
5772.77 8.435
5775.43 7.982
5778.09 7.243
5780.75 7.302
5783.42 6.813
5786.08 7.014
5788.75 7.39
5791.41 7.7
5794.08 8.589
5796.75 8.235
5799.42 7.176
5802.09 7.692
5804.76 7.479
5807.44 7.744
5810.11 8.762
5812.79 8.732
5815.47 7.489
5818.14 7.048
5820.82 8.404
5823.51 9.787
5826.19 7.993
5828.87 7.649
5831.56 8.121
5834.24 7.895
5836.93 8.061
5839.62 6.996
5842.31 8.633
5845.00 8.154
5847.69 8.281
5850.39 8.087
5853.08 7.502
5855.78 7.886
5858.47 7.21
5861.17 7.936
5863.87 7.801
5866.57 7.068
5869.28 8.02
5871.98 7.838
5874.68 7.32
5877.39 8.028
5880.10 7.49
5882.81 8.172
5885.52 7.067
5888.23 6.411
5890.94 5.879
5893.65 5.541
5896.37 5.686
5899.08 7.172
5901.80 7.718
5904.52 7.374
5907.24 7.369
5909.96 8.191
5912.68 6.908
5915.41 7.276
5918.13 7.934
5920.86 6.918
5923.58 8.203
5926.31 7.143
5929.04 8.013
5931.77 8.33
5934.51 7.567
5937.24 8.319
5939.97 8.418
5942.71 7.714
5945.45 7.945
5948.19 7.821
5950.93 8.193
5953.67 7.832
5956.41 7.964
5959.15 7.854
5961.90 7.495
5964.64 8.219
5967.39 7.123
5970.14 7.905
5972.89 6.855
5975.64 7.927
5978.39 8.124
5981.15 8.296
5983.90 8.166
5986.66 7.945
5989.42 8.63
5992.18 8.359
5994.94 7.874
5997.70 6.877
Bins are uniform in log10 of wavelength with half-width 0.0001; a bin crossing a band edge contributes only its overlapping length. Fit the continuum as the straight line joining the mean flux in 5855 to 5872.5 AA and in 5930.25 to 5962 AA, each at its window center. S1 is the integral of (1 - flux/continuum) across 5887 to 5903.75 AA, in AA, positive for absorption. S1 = 2.90 AA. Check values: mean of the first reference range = 7.67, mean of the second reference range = 7.97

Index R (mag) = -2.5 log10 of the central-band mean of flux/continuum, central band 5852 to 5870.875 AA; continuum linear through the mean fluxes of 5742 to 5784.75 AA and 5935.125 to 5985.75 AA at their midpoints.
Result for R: 0.02 mag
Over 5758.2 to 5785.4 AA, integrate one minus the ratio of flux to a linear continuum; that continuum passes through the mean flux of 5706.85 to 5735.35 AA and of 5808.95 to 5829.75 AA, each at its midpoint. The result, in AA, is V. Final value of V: 1.3 AA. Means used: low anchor 7.73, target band 7.62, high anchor 8.24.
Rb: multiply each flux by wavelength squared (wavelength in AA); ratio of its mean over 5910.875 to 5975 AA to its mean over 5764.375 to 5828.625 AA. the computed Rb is 1.03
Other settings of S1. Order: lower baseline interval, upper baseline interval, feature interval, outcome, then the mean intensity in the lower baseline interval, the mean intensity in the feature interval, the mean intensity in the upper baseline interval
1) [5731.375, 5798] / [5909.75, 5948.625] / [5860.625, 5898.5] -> 3.0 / 7.77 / 7.14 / 7.77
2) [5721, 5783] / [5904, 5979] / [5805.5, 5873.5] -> -1.4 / 7.83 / 7.96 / 7.75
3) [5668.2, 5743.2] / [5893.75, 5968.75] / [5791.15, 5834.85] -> -2.1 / 7.72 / 8.04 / 7.62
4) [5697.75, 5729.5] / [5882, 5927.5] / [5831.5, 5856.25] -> -2.4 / 7.57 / 7.96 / 7.1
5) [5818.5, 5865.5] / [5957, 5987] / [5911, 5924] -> 0.8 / 8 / 7.41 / 7.81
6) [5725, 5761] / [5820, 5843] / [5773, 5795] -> 1.3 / 7.85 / 7.53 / 8.15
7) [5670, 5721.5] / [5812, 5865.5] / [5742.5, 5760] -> 0.1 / 7.59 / 7.68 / 7.97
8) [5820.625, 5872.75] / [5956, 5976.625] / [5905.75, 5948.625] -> 0.0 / 7.96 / 7.75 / 7.65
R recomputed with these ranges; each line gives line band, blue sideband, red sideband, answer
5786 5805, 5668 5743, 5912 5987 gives 0.01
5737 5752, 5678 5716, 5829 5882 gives -0.05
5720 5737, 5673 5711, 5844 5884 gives -0.05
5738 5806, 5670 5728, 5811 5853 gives 0.02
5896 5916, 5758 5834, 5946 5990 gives 0.08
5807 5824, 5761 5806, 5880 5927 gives -0.10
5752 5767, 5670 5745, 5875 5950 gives 0.00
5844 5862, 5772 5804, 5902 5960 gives -0.02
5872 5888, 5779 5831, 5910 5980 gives 0.04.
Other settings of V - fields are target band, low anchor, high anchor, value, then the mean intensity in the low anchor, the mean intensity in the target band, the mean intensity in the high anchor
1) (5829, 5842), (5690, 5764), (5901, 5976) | -0.2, 7.69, 7.82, 7.73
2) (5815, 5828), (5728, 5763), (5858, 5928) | -1.0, 7.84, 8.17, 7.3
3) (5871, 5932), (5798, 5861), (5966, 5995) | 5.0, 7.95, 7.28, 7.93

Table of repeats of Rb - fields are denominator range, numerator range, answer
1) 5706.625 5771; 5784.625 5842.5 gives 1.05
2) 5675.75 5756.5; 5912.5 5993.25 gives 1.11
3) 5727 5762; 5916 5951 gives 1.07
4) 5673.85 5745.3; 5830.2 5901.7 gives 1.02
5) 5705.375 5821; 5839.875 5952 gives 1.02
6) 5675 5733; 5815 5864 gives 1.09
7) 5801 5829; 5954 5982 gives 1.01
